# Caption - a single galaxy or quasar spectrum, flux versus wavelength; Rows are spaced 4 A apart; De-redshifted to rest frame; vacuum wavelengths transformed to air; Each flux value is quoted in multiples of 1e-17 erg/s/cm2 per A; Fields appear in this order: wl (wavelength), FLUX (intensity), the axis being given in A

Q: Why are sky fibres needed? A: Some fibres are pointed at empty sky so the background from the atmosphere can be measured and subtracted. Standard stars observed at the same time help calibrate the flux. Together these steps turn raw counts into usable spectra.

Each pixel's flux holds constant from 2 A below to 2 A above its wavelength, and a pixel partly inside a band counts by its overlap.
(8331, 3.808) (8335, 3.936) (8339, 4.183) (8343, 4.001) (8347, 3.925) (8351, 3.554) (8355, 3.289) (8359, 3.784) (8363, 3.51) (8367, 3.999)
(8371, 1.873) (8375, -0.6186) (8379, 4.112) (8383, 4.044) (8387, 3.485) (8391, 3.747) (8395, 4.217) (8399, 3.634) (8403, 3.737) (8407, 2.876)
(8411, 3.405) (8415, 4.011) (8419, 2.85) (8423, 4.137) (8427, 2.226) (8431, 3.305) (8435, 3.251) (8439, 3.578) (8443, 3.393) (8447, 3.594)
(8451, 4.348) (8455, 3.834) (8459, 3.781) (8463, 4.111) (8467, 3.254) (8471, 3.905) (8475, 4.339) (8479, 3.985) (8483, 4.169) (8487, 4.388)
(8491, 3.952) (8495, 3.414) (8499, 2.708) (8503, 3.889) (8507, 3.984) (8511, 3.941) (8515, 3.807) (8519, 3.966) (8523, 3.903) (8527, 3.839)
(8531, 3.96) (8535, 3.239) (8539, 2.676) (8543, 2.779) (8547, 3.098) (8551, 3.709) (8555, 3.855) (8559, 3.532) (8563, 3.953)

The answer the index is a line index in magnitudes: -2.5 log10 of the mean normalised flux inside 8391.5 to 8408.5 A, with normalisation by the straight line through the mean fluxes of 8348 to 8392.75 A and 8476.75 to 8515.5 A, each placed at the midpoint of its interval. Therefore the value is -0.10 mag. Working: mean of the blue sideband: 3.18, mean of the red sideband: 3.83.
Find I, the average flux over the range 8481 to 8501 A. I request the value 3.73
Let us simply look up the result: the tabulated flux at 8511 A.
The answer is 3.941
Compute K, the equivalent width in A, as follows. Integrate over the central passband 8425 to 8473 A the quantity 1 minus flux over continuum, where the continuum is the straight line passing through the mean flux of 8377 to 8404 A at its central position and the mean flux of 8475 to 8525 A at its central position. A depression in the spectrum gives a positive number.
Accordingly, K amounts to 3.9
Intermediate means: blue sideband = 3.86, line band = 3.55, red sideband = 3.86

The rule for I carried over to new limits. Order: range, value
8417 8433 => 3.13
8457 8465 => 3.95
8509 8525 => 3.9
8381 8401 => 3.83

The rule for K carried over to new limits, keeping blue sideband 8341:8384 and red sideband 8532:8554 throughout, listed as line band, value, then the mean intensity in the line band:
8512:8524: -2.71 A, 3.9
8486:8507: -3.19 A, 3.67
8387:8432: -3.86 A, 3.47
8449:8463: -3.58 A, 4.01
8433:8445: -0.81 A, 3.41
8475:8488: -4.10 A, 4.19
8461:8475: -2.87 A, 3.84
